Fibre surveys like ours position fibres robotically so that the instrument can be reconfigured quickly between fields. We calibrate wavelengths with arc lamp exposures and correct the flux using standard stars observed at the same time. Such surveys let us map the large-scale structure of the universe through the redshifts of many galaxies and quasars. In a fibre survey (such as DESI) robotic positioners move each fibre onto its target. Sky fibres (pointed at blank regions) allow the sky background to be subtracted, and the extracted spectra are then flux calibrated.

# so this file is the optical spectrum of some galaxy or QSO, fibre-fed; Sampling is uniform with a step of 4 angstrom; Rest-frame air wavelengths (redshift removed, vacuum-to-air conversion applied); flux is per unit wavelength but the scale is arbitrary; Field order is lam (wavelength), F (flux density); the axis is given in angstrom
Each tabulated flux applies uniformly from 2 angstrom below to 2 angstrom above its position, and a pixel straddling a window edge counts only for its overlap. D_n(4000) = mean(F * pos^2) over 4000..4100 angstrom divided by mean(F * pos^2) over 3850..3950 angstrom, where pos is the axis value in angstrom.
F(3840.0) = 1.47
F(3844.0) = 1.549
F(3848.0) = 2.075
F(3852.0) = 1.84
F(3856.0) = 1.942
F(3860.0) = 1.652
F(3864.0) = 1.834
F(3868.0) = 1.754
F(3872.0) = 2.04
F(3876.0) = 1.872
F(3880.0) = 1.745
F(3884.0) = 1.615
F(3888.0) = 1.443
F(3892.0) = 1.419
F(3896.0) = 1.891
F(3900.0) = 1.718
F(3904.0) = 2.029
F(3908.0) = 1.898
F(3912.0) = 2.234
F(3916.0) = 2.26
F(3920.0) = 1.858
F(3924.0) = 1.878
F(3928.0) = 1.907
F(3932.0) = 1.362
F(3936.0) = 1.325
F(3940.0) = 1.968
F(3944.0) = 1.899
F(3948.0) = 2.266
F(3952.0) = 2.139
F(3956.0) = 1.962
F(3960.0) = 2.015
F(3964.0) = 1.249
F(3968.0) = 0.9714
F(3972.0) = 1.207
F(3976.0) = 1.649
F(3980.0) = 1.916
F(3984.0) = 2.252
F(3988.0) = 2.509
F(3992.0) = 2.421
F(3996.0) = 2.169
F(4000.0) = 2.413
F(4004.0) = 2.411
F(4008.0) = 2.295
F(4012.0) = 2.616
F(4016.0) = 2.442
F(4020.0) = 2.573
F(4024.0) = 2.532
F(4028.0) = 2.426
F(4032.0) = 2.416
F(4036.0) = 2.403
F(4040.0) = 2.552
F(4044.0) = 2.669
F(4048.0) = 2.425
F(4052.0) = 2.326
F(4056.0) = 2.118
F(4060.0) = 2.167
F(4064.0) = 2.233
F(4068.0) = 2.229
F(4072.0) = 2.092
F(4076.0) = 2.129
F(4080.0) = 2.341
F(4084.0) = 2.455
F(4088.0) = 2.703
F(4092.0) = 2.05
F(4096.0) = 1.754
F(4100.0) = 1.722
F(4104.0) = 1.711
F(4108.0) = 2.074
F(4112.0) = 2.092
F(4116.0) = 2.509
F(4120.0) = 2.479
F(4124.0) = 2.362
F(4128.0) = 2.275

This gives 1.38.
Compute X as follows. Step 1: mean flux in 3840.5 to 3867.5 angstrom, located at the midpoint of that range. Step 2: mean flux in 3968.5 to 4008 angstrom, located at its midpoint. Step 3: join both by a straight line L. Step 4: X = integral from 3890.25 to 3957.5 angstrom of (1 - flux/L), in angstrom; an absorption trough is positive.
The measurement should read 1.87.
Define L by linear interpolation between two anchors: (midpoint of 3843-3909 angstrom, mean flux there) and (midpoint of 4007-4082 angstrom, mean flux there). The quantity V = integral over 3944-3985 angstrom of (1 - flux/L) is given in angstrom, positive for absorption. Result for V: 6.5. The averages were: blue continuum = 1.79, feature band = 1.76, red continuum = 2.37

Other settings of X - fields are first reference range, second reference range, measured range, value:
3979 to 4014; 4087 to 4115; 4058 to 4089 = -2.7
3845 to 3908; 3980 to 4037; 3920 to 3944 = 3.8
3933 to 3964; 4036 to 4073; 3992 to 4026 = -4.8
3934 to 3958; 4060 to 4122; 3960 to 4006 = 1.5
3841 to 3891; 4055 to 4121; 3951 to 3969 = 2.4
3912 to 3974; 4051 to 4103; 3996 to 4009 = -2.7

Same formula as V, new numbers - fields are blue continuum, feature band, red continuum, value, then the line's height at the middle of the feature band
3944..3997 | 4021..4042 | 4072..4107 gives -4.9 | 2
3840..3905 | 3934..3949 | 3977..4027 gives 1.8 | 2.08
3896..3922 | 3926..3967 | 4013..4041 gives 6.8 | 2.15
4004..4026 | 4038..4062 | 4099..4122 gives -0.3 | 2.35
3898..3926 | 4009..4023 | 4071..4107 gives -3.2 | 2.05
